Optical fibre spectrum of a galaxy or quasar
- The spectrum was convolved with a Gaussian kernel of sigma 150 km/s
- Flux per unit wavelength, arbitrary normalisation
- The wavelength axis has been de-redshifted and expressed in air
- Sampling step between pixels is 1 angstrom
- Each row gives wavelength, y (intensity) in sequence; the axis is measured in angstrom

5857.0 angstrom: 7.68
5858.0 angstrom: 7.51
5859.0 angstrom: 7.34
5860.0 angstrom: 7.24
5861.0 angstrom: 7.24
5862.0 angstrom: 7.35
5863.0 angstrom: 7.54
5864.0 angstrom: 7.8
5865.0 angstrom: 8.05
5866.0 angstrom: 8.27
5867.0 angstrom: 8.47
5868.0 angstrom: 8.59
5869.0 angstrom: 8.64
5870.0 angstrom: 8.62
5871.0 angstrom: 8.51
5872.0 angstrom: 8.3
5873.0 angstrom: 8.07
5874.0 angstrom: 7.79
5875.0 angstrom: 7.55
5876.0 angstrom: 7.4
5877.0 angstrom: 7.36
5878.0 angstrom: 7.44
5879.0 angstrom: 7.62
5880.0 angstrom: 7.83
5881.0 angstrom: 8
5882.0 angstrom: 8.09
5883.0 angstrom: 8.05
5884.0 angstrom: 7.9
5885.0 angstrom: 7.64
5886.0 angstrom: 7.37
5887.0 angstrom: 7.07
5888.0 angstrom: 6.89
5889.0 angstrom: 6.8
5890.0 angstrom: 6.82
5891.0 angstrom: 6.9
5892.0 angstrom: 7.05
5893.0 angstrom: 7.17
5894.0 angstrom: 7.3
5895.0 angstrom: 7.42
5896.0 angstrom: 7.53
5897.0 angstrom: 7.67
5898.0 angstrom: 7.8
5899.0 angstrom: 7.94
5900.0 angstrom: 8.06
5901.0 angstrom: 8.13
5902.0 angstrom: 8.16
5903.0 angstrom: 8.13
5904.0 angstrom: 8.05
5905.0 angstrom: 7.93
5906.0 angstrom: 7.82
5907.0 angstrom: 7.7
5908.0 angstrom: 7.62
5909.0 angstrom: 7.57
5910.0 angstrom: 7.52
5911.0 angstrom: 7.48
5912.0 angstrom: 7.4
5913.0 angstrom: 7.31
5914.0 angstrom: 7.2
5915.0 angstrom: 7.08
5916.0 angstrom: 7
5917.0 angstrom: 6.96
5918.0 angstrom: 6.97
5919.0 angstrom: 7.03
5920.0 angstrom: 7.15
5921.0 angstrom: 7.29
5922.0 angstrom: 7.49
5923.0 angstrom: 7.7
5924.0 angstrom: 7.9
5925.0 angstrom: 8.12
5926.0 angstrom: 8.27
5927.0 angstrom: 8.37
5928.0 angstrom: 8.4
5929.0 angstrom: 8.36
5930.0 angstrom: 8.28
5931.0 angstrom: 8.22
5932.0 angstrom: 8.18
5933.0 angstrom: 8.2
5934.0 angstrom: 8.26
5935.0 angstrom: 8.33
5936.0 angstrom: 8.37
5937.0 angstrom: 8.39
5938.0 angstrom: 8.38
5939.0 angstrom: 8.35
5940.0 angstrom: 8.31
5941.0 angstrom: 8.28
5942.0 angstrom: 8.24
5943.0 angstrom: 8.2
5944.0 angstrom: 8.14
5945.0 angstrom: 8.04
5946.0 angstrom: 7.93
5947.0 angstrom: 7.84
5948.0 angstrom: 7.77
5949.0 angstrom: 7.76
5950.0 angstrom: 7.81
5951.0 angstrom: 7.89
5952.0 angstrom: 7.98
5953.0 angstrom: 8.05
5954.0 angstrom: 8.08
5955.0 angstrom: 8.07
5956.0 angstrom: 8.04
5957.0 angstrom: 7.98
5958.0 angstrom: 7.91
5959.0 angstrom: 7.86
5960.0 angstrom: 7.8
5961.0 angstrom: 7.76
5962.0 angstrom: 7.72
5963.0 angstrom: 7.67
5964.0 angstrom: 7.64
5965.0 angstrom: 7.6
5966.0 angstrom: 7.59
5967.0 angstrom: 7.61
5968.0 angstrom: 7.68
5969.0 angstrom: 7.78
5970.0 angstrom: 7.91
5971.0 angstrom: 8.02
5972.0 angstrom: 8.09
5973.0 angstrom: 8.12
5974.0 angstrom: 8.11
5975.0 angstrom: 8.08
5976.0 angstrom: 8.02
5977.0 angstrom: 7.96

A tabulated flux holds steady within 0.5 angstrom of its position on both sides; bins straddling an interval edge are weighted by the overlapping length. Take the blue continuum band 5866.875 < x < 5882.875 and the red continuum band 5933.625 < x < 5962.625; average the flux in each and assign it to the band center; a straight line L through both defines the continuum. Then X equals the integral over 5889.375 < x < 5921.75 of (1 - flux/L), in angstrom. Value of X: 2.2 angstrom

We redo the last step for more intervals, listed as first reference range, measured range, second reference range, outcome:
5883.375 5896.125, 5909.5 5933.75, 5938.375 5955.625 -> 0.0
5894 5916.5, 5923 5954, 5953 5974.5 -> -1.5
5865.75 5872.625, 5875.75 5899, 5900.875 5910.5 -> 2.0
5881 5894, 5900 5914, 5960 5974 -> -0.6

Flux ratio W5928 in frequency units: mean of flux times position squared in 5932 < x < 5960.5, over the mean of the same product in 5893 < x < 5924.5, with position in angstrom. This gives 1.1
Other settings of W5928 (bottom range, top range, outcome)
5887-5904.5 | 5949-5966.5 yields 1.07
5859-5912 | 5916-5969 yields 1.05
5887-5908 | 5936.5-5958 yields 1.09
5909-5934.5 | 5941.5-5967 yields 1.04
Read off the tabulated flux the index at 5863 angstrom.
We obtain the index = 7.54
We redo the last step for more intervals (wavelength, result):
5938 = 8.38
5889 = 6.8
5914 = 7.2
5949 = 7.76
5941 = 8.28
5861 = 7.24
